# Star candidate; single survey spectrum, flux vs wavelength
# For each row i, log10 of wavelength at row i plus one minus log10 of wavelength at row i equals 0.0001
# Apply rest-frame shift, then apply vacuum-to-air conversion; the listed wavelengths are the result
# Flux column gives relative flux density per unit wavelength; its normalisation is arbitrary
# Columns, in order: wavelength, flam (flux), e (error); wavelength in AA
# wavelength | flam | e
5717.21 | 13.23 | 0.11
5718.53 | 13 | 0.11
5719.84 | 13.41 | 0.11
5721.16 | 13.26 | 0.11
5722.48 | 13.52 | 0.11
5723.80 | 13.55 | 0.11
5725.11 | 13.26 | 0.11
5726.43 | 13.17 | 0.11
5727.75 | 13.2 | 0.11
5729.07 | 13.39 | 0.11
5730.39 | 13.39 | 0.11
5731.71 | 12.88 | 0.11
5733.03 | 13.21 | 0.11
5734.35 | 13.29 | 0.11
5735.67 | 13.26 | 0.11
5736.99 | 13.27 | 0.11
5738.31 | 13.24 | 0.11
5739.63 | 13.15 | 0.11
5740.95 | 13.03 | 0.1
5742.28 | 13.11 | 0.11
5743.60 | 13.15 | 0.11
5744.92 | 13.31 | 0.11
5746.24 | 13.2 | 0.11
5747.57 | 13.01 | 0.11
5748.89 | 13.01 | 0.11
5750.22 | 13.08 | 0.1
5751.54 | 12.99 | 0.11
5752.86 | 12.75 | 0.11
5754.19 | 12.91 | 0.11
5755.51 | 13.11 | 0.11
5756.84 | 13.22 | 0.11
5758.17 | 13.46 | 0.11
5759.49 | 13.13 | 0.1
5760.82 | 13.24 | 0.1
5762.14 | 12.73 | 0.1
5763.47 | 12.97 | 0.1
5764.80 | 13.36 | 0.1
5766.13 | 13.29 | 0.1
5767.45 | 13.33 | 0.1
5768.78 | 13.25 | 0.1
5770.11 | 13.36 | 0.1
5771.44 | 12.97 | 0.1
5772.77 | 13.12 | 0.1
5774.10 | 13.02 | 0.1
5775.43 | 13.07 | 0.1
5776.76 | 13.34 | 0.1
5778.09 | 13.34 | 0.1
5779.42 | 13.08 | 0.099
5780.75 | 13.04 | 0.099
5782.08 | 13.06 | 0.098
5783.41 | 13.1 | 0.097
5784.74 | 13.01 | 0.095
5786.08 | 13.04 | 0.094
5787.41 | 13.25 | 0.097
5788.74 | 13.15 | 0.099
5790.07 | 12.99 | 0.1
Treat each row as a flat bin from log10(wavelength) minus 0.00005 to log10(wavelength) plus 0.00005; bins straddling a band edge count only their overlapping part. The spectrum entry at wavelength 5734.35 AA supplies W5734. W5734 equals 13.29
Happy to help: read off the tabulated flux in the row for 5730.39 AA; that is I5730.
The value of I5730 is 13.39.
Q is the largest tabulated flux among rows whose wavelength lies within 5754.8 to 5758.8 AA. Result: 13.46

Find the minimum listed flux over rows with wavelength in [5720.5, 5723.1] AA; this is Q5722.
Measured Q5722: 13.26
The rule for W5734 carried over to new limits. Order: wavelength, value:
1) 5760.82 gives 13.24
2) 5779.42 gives 13.08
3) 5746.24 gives 13.2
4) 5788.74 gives 13.15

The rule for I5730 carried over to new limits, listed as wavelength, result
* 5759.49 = 13.13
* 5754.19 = 12.91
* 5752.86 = 12.75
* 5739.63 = 13.15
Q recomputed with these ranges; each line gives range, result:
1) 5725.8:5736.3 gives 13.39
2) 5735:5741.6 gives 13.27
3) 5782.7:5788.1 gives 13.25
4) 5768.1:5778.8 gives 13.36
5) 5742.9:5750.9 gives 13.31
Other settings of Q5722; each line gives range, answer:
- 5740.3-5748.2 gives 13.01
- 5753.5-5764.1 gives 12.73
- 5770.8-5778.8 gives 12.97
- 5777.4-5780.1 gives 13.08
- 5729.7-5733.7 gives 12.88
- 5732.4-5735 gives 13.21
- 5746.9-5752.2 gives 12.99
